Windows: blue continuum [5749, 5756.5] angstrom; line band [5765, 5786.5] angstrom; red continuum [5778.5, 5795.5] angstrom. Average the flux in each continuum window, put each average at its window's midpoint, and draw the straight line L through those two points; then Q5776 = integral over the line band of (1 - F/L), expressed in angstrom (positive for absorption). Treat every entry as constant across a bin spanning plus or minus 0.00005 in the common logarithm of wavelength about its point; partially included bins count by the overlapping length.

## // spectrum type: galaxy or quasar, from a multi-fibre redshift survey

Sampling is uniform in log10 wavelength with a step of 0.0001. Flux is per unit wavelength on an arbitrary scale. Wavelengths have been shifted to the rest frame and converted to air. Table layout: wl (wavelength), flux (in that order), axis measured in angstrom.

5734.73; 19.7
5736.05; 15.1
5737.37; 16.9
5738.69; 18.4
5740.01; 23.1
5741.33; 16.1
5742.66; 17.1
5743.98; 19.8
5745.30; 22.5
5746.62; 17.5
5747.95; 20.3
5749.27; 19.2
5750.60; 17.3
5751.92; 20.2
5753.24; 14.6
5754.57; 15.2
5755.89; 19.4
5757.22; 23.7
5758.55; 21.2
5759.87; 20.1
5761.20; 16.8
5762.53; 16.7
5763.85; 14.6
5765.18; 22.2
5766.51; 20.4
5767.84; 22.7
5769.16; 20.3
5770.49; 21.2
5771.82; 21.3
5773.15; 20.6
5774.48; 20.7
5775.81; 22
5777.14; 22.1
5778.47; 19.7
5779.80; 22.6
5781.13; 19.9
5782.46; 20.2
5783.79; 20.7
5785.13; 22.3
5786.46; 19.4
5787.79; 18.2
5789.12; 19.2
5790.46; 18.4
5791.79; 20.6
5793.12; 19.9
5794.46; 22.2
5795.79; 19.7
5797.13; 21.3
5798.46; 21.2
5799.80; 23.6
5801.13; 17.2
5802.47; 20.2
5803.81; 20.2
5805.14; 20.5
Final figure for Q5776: -1.9 angstrom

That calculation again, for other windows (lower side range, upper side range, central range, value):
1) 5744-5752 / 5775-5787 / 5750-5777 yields 0.79 angstrom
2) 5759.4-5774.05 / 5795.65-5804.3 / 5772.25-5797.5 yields -0.44 angstrom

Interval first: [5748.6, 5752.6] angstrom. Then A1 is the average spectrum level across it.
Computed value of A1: 18.9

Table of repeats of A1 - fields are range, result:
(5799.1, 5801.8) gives 20.4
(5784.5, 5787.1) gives 20.9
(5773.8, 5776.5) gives 21.3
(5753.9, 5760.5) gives 19.9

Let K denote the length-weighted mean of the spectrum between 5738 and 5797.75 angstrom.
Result 19.8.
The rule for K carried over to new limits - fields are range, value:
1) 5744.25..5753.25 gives 19.2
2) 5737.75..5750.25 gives 19.2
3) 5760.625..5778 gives 20.1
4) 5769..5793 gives 20.5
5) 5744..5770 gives 19.2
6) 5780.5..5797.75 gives 20.1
